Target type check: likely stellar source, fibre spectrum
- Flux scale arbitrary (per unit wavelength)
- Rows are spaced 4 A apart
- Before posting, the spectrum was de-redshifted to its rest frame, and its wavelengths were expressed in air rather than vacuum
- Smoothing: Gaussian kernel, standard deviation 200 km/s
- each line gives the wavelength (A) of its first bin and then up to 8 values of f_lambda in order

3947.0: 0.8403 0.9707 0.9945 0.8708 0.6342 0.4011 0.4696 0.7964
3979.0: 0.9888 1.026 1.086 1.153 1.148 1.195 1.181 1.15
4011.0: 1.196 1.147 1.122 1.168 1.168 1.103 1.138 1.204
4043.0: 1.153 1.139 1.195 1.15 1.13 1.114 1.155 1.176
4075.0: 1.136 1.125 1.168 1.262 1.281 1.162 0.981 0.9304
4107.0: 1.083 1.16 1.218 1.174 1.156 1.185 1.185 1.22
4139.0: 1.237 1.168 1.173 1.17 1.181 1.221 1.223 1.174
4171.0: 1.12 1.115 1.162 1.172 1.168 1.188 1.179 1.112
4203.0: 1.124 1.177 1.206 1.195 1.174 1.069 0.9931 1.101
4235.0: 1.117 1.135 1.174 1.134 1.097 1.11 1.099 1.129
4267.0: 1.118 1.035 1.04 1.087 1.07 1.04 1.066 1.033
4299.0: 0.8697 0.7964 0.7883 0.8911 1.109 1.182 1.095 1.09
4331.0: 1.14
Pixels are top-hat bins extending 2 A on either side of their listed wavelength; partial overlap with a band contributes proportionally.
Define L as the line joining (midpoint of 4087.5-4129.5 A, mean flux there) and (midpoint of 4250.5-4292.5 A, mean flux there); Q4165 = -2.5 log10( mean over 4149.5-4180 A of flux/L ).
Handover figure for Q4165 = -0.05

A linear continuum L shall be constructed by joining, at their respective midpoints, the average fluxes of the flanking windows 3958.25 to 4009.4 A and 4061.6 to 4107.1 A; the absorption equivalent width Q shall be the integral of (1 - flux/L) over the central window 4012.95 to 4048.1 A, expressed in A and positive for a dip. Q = -4.2 A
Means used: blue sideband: 0.934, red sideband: 1.13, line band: 1.15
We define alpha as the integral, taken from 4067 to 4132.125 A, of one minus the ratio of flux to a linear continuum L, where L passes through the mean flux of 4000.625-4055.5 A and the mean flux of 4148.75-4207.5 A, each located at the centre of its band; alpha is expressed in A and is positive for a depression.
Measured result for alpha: 0.7 A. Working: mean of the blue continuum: 1.16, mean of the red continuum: 1.17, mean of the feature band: 1.15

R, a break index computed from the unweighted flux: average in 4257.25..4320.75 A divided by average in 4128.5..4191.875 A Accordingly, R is 0.9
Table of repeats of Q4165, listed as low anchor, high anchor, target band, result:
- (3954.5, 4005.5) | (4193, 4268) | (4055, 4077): -0.16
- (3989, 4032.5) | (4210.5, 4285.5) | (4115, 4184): -0.05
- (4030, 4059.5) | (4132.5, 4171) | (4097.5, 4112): 0.14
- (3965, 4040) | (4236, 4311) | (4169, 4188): -0.10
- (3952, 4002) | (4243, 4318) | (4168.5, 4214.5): -0.16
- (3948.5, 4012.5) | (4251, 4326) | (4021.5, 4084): -0.19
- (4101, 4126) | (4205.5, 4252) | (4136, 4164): -0.07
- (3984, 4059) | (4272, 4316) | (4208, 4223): -0.14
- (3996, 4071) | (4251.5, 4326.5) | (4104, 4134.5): -0.04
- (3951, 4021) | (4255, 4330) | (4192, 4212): -0.14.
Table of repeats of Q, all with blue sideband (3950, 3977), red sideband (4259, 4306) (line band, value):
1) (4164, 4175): -2.8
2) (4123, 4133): -3.4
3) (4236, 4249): -2.1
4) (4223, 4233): -0.8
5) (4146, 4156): -3.0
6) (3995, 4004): -5.0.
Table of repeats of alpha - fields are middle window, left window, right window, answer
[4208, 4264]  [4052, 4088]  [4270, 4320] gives -4.67 A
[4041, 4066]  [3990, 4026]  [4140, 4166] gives 0.52 A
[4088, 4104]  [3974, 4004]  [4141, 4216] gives 0.28 A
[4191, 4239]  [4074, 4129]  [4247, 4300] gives -1.77 A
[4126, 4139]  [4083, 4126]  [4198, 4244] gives -0.73 A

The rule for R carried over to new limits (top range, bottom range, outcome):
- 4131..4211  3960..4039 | 1.15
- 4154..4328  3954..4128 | 1.02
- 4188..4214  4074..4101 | 1.00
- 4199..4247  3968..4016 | 1.10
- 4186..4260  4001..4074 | 0.98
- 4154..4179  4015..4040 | 1.02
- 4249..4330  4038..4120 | 0.91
